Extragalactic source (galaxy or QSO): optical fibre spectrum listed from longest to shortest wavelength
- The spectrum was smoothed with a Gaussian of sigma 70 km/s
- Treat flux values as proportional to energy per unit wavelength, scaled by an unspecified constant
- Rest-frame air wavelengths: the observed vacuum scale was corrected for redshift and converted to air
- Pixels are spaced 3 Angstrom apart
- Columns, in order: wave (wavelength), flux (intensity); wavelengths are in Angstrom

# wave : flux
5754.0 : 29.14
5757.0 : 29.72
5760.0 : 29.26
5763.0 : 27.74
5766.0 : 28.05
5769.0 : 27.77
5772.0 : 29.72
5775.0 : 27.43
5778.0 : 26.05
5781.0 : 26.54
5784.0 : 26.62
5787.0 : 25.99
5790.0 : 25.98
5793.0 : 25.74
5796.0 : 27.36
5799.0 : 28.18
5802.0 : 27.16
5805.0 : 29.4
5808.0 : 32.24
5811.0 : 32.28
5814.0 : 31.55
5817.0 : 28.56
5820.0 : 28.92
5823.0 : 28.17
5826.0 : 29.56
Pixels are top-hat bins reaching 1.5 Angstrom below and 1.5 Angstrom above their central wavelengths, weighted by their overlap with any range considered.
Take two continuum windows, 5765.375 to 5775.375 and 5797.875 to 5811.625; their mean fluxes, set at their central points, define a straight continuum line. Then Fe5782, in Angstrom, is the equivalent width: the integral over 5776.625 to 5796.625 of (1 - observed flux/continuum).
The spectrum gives 1.9 Angstrom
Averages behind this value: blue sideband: 28.4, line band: 26.3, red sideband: 29.7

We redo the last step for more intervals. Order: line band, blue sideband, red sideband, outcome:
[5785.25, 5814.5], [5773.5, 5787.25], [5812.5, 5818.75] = 0.05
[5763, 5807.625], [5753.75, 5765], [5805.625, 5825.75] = 3.14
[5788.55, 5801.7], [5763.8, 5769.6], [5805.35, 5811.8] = 1.58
